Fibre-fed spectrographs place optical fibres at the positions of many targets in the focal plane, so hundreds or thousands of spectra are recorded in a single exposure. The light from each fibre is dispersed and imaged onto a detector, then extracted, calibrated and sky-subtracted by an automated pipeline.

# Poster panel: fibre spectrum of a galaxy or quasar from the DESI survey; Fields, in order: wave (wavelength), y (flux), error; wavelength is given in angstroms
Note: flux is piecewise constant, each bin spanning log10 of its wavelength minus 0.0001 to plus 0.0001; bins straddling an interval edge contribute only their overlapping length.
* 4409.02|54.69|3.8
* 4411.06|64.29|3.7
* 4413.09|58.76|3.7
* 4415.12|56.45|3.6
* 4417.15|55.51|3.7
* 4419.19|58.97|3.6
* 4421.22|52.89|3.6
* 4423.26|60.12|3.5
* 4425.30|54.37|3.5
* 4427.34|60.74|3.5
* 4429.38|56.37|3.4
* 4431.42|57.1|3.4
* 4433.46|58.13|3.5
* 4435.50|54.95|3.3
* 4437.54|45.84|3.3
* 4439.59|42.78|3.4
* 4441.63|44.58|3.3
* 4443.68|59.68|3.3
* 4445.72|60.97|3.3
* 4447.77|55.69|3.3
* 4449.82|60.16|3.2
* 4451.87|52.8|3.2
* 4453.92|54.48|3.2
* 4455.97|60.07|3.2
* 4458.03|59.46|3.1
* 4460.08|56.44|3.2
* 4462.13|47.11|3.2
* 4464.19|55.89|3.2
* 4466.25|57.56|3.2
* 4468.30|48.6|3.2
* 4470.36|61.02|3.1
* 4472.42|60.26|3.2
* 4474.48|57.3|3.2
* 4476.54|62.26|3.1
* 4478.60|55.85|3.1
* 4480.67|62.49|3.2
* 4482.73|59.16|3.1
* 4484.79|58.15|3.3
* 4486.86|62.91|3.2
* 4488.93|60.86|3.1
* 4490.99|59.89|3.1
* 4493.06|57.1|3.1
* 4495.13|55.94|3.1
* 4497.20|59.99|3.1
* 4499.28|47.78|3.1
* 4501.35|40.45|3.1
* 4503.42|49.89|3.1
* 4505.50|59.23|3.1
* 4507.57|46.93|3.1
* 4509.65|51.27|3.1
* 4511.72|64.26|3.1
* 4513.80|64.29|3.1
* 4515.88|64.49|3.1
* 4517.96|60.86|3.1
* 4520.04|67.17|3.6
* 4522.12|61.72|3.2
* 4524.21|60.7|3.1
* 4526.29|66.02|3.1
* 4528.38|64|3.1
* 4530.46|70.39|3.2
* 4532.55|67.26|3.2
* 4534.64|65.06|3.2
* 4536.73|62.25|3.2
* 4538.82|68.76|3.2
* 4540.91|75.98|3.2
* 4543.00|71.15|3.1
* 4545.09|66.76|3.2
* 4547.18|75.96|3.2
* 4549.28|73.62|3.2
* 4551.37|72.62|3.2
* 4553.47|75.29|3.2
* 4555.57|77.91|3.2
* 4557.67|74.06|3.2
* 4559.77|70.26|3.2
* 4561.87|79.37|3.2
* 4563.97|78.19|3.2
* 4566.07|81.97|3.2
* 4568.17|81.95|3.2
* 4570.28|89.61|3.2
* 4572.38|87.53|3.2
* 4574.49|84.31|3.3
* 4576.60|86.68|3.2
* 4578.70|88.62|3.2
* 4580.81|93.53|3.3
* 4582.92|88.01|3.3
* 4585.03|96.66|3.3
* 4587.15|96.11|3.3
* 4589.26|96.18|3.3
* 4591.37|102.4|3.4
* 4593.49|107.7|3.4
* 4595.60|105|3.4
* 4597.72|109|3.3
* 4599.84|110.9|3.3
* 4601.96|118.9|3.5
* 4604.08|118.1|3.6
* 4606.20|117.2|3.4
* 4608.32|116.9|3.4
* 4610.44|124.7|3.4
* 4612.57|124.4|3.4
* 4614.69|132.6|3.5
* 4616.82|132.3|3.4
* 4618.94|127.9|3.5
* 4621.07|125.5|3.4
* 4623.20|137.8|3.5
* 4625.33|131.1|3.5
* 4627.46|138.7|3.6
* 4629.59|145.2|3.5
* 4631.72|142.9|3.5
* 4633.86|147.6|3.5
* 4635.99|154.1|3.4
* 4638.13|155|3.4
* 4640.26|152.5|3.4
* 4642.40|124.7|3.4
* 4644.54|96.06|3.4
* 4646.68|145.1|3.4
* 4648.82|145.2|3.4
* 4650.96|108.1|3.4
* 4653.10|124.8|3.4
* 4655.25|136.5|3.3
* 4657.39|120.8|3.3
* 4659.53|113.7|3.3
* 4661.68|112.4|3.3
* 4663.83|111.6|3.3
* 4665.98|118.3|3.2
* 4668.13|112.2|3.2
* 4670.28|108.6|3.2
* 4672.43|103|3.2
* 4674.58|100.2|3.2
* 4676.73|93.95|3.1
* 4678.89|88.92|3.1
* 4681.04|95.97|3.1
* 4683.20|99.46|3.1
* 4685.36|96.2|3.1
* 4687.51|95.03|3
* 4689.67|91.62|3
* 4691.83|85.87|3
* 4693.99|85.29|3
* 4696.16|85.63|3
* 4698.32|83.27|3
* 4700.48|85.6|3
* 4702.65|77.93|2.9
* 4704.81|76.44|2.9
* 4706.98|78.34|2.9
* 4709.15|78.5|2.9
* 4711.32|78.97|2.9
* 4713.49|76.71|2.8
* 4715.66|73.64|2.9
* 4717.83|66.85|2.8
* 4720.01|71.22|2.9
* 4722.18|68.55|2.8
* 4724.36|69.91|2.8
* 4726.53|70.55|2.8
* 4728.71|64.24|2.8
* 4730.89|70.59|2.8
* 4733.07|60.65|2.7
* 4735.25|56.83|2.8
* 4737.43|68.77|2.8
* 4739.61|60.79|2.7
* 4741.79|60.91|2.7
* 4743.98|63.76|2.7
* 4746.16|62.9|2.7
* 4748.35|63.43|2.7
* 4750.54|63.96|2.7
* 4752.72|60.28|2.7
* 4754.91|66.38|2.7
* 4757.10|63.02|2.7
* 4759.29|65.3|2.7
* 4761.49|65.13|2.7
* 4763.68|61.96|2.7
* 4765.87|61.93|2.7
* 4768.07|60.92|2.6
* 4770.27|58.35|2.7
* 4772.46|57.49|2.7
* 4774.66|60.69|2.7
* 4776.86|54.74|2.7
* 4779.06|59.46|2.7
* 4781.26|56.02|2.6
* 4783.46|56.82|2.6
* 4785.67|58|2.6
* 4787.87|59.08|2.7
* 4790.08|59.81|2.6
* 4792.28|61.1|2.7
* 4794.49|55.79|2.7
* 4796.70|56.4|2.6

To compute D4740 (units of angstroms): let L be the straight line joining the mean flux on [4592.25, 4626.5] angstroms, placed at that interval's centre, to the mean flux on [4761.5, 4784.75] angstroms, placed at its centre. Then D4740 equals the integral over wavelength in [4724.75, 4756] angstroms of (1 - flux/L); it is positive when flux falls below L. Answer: 3.3 angstroms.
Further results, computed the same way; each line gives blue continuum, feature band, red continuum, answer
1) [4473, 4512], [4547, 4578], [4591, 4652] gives 5.1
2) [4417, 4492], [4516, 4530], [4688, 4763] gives -0.8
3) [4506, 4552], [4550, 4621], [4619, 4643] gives 6.1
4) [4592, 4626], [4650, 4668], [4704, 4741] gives -3.6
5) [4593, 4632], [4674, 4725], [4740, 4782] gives 2.5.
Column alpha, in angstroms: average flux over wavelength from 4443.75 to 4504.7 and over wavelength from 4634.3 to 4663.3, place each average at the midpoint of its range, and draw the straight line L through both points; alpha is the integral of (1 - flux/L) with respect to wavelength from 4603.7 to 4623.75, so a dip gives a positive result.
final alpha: -1.81 angstroms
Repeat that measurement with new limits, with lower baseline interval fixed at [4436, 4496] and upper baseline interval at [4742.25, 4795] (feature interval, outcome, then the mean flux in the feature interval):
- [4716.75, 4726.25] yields -1.5 angstroms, 69.2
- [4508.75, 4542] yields -4.3 angstroms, 64.7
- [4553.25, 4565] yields -3.7 angstroms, 75.9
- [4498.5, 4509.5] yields 1.5 angstroms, 49.1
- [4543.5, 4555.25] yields -3.2 angstroms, 73.1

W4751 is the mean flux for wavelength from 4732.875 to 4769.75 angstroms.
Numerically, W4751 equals 62.7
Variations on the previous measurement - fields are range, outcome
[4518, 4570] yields 71.3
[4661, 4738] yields 84.9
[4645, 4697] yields 107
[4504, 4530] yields 60.9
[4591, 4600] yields 107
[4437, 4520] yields 56.3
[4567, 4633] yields 112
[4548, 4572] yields 78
